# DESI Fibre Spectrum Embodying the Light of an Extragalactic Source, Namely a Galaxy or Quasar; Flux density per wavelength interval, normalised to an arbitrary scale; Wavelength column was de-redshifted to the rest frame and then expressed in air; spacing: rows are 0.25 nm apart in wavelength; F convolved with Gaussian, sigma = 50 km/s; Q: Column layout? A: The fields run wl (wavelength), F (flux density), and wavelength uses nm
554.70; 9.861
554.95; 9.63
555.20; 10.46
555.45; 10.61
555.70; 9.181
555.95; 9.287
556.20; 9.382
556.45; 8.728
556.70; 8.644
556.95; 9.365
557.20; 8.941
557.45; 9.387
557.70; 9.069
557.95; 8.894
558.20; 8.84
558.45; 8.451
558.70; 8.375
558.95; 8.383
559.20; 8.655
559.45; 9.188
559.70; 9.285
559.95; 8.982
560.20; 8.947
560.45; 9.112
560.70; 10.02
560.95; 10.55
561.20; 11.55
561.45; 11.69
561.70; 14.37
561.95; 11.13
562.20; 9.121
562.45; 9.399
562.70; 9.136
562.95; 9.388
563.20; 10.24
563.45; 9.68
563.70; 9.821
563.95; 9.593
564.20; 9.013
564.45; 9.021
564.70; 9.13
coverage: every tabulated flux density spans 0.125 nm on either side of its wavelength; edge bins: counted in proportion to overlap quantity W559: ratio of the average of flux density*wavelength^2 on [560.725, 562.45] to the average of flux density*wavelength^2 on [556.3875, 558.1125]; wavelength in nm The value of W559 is 1.26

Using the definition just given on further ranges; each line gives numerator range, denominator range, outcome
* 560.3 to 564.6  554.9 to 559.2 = 1.13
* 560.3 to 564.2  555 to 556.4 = 1.08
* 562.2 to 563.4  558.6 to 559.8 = 1.10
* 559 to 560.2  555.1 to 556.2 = 0.93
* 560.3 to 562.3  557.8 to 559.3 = 1.28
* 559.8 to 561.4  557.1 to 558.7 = 1.13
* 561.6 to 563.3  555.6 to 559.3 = 1.18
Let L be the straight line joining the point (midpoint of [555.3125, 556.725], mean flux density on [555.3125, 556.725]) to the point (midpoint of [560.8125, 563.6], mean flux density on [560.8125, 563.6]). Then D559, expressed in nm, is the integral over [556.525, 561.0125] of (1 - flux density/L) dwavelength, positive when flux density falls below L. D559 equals 0.389 nm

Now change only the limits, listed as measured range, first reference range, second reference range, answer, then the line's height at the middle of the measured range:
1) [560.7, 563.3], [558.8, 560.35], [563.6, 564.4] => -0.41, 9.19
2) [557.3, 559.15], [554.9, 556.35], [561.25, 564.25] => 0.22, 9.94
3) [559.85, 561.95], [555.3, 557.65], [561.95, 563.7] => -0.26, 9.53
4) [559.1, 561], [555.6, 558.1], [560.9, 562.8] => 0.18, 10.2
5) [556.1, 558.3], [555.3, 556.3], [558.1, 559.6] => 0.04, 9.19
